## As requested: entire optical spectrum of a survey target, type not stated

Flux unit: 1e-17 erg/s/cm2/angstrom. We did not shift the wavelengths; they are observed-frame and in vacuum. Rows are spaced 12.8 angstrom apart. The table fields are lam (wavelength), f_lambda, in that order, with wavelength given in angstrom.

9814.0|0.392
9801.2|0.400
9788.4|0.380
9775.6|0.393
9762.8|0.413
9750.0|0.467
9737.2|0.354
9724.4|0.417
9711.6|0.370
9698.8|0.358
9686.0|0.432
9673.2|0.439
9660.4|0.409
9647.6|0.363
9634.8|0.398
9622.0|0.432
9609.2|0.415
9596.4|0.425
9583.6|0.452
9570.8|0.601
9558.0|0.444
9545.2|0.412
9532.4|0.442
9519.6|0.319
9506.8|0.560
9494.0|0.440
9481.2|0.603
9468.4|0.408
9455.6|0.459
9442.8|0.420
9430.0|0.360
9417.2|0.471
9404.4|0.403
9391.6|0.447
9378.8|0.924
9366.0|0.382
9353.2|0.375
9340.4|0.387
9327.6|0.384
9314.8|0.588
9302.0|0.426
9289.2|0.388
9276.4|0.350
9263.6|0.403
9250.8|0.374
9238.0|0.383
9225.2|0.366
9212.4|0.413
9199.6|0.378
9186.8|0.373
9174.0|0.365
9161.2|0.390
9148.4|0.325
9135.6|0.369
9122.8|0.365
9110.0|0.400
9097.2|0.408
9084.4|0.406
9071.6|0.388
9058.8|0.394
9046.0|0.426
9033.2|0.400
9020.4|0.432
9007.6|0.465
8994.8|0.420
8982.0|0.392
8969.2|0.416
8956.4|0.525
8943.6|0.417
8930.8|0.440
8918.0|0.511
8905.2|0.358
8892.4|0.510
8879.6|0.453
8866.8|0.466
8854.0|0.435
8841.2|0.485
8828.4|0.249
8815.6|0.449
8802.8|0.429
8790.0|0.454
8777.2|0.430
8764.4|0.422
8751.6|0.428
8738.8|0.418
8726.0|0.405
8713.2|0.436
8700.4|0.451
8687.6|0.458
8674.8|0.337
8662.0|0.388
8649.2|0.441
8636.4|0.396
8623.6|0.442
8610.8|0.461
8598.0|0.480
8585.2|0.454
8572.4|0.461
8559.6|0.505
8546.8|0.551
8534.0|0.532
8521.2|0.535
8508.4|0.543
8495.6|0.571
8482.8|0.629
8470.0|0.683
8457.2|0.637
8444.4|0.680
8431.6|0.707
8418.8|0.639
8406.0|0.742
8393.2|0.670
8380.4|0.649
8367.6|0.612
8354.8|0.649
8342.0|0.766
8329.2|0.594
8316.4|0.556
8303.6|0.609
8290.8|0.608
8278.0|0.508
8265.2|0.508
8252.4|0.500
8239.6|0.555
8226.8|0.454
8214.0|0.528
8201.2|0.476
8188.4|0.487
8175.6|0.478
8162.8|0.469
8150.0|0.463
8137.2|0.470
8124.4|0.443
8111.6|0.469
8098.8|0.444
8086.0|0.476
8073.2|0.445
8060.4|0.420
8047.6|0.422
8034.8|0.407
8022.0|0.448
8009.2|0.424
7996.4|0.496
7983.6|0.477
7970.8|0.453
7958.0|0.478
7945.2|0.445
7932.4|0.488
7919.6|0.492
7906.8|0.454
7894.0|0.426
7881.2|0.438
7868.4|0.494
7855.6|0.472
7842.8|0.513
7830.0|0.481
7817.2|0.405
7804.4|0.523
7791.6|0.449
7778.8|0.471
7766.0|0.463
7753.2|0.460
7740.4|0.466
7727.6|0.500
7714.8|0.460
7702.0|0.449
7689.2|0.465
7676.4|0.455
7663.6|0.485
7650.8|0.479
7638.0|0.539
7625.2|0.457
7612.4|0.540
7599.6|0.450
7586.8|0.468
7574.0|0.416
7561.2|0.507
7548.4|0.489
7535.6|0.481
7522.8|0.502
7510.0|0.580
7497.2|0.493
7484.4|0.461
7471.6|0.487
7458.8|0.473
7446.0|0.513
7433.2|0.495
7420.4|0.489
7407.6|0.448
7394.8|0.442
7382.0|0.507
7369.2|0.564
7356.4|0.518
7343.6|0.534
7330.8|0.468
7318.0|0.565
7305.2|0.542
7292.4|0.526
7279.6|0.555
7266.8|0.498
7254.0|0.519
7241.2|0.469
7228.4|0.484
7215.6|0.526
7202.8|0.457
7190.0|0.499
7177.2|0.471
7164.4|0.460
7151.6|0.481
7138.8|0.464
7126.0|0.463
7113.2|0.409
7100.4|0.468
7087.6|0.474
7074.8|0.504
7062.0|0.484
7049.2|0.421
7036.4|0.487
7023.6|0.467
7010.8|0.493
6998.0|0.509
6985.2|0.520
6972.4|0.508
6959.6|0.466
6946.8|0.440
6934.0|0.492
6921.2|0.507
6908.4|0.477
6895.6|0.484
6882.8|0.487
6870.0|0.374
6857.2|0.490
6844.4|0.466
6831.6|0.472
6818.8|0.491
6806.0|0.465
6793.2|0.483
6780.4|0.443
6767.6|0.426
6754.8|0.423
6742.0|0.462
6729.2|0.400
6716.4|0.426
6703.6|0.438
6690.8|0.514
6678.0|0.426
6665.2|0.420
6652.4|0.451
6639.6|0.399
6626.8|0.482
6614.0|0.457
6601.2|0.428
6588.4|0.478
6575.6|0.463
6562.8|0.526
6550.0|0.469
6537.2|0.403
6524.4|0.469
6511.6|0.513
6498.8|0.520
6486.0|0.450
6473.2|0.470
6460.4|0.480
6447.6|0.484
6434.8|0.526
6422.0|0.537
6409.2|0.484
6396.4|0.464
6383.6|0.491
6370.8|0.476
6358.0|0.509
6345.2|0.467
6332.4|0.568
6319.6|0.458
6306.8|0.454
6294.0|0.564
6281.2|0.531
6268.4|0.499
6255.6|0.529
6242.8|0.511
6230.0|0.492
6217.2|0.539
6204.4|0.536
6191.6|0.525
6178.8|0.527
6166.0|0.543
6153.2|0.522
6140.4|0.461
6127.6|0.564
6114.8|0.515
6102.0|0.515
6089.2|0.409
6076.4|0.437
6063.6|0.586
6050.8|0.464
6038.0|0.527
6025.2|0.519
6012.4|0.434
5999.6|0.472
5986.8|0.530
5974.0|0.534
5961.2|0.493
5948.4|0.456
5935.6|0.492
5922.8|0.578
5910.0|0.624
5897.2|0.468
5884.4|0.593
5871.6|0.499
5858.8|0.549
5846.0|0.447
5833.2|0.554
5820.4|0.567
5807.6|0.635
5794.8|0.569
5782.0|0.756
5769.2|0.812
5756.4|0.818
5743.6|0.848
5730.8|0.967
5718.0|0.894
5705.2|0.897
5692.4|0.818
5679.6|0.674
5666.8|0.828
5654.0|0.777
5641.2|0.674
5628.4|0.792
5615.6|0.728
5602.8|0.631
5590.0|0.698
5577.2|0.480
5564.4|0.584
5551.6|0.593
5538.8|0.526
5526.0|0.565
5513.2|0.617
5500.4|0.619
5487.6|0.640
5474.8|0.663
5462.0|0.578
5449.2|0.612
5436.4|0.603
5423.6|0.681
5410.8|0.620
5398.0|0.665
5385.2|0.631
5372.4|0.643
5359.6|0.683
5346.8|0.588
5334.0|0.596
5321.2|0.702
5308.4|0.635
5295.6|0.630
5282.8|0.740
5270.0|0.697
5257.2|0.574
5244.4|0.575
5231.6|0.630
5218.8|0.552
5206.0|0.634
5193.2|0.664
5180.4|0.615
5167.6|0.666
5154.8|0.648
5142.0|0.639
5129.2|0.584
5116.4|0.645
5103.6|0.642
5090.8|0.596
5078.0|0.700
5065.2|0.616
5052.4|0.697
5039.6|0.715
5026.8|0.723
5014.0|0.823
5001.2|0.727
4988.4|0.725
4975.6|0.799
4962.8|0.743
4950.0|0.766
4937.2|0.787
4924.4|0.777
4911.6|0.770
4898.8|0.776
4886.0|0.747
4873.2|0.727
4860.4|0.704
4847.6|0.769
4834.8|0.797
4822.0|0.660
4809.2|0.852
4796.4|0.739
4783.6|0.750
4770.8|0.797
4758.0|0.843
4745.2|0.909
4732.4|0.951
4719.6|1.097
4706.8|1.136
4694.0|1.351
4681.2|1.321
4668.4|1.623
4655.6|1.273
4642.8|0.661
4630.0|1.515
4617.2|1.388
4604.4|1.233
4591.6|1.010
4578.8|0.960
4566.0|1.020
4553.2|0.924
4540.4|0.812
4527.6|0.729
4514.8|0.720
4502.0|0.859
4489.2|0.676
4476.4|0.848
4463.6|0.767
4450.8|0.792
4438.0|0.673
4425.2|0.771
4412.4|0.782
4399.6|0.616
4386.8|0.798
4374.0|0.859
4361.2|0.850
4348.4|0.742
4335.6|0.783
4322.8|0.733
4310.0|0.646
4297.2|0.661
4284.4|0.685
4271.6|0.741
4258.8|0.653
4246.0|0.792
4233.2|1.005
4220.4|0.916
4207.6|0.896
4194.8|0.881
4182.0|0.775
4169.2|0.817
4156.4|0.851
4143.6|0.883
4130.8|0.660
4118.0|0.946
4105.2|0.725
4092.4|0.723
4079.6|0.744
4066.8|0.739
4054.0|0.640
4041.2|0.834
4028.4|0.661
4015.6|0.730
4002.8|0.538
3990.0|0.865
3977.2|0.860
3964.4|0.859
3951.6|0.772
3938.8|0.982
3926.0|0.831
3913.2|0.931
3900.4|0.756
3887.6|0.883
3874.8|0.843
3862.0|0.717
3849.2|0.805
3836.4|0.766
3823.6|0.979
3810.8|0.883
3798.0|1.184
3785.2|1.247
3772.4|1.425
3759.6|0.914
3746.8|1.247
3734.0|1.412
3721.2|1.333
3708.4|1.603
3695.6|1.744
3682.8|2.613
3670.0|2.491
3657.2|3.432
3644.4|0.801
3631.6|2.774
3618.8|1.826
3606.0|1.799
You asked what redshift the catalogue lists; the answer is 2.011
